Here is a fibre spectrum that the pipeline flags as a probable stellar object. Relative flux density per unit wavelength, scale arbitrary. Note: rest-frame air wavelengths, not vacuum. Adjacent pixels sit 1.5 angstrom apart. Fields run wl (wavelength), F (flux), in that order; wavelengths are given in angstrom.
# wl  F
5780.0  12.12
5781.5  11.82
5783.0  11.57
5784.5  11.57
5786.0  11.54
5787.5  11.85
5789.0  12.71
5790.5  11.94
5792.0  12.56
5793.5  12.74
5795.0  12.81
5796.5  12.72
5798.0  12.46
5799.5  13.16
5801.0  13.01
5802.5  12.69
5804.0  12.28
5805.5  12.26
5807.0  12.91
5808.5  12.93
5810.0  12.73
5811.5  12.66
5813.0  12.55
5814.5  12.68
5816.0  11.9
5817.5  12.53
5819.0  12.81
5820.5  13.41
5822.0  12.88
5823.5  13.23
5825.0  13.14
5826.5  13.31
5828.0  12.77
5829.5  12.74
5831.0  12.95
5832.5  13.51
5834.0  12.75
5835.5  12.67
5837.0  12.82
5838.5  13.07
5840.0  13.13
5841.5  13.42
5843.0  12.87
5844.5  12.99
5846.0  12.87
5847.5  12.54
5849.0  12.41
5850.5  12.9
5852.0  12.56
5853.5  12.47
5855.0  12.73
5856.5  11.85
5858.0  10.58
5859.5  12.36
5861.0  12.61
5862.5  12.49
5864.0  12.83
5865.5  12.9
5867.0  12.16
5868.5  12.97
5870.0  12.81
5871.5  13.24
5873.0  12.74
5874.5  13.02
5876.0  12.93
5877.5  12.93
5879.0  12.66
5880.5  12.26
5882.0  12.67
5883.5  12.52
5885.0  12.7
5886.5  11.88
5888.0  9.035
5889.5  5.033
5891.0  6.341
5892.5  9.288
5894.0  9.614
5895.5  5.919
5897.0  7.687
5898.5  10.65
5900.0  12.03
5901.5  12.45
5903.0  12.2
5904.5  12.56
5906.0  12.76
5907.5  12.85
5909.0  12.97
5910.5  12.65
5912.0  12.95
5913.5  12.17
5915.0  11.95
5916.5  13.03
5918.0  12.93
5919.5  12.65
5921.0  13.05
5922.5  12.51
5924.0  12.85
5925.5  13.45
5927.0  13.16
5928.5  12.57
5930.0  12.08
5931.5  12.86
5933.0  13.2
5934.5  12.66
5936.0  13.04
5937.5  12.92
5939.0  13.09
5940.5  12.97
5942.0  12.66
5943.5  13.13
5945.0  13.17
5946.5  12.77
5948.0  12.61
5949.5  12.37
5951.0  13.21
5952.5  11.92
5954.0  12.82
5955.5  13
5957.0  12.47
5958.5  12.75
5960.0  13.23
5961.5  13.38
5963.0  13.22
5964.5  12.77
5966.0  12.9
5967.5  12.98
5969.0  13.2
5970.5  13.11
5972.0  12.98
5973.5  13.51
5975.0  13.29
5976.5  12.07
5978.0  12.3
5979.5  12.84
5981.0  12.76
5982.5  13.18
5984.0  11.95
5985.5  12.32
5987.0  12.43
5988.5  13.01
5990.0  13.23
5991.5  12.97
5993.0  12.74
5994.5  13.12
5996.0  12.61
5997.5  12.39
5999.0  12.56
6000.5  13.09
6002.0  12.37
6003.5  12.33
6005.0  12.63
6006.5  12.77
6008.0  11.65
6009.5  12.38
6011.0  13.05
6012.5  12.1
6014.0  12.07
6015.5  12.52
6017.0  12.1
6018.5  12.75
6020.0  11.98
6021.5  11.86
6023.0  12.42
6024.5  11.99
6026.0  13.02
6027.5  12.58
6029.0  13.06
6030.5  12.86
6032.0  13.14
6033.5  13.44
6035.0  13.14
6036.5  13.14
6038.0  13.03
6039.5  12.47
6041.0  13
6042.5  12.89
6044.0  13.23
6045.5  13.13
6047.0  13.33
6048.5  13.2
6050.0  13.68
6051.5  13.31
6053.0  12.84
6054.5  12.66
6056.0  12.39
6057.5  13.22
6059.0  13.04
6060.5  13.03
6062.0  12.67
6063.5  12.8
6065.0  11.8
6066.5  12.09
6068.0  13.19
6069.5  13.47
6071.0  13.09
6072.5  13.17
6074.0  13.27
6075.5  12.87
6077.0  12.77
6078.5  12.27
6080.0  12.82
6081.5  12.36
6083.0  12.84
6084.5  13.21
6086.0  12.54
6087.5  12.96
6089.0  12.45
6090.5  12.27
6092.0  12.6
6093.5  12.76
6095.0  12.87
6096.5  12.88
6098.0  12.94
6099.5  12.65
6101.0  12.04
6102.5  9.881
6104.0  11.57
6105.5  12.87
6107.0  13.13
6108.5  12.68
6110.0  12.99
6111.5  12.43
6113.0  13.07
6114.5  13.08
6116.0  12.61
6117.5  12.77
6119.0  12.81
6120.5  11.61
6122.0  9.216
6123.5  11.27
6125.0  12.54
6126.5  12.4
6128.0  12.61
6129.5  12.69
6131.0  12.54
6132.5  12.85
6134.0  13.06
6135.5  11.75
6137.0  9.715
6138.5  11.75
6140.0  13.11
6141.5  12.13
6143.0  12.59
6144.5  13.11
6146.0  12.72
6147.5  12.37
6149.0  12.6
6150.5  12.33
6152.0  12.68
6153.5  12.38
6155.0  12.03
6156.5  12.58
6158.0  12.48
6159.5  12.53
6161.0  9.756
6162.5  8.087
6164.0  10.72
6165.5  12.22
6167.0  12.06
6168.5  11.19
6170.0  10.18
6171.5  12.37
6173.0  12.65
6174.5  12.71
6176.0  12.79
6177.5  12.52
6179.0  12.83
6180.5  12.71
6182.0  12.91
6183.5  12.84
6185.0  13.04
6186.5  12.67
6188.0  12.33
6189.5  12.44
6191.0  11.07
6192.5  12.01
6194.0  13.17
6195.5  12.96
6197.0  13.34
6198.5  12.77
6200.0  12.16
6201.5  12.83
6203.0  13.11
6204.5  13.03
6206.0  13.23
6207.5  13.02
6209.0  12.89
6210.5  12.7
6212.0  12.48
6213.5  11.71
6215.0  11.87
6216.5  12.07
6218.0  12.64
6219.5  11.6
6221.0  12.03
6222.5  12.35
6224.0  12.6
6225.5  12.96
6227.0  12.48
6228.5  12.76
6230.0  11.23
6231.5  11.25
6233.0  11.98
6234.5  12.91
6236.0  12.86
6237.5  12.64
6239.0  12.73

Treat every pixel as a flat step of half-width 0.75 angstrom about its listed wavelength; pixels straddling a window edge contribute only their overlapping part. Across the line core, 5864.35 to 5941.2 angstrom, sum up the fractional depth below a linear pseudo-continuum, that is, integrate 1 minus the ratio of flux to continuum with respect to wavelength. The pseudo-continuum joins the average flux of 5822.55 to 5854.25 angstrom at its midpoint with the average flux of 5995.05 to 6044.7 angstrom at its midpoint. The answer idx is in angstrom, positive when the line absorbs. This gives 5.0 angstrom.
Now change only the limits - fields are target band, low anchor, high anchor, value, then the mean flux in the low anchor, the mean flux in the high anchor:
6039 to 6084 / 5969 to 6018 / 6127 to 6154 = -1.3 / 12.6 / 12.4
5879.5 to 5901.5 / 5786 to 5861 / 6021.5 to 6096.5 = 4.8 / 12.7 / 12.9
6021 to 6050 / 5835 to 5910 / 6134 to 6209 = -2.0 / 11.9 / 12.3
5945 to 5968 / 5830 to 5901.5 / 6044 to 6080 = -0.9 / 11.9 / 12.9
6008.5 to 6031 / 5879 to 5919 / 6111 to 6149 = -1.3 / 11.2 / 12.3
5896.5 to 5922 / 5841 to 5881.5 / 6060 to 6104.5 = 0.7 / 12.6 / 12.6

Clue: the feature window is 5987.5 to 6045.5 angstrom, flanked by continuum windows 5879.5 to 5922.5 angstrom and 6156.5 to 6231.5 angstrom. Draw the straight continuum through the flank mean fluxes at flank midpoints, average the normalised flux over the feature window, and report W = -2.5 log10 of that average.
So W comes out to -0.09 mag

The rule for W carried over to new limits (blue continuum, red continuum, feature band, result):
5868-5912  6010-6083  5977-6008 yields -0.03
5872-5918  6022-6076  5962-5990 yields -0.06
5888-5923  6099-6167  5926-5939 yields -0.15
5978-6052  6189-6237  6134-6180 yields 0.05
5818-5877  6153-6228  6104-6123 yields 0.00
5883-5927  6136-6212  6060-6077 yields -0.08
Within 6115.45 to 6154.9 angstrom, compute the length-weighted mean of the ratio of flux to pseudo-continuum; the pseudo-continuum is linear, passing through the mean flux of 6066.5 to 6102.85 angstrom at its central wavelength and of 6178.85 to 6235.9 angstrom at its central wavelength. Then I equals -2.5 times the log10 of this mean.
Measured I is 0.033 mag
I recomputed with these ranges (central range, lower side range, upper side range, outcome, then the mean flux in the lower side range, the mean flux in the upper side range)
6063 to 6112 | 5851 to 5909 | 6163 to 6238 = -0.05 mag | 11.6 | 12.4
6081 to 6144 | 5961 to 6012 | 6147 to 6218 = 0.01 mag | 12.8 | 12.3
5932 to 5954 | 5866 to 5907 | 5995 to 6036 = -0.09 mag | 11.2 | 12.6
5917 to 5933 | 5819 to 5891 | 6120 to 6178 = -0.04 mag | 12.4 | 12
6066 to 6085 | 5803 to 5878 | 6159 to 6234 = -0.04 mag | 12.7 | 12.2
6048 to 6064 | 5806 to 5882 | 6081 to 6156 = -0.04 mag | 12.7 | 12.4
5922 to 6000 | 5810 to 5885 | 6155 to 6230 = -0.02 mag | 12.7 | 12.3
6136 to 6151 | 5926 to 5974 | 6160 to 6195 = -0.01 mag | 12.9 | 12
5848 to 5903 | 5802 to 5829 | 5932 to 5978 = 0.12 mag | 12.8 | 12.9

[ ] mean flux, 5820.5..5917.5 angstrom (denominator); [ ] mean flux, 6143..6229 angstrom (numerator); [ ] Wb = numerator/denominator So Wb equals 1.02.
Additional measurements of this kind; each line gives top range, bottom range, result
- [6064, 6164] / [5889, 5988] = 1.01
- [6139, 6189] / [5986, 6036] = 0.97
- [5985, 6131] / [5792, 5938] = 1.03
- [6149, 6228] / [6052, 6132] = 0.98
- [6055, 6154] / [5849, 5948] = 1.03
